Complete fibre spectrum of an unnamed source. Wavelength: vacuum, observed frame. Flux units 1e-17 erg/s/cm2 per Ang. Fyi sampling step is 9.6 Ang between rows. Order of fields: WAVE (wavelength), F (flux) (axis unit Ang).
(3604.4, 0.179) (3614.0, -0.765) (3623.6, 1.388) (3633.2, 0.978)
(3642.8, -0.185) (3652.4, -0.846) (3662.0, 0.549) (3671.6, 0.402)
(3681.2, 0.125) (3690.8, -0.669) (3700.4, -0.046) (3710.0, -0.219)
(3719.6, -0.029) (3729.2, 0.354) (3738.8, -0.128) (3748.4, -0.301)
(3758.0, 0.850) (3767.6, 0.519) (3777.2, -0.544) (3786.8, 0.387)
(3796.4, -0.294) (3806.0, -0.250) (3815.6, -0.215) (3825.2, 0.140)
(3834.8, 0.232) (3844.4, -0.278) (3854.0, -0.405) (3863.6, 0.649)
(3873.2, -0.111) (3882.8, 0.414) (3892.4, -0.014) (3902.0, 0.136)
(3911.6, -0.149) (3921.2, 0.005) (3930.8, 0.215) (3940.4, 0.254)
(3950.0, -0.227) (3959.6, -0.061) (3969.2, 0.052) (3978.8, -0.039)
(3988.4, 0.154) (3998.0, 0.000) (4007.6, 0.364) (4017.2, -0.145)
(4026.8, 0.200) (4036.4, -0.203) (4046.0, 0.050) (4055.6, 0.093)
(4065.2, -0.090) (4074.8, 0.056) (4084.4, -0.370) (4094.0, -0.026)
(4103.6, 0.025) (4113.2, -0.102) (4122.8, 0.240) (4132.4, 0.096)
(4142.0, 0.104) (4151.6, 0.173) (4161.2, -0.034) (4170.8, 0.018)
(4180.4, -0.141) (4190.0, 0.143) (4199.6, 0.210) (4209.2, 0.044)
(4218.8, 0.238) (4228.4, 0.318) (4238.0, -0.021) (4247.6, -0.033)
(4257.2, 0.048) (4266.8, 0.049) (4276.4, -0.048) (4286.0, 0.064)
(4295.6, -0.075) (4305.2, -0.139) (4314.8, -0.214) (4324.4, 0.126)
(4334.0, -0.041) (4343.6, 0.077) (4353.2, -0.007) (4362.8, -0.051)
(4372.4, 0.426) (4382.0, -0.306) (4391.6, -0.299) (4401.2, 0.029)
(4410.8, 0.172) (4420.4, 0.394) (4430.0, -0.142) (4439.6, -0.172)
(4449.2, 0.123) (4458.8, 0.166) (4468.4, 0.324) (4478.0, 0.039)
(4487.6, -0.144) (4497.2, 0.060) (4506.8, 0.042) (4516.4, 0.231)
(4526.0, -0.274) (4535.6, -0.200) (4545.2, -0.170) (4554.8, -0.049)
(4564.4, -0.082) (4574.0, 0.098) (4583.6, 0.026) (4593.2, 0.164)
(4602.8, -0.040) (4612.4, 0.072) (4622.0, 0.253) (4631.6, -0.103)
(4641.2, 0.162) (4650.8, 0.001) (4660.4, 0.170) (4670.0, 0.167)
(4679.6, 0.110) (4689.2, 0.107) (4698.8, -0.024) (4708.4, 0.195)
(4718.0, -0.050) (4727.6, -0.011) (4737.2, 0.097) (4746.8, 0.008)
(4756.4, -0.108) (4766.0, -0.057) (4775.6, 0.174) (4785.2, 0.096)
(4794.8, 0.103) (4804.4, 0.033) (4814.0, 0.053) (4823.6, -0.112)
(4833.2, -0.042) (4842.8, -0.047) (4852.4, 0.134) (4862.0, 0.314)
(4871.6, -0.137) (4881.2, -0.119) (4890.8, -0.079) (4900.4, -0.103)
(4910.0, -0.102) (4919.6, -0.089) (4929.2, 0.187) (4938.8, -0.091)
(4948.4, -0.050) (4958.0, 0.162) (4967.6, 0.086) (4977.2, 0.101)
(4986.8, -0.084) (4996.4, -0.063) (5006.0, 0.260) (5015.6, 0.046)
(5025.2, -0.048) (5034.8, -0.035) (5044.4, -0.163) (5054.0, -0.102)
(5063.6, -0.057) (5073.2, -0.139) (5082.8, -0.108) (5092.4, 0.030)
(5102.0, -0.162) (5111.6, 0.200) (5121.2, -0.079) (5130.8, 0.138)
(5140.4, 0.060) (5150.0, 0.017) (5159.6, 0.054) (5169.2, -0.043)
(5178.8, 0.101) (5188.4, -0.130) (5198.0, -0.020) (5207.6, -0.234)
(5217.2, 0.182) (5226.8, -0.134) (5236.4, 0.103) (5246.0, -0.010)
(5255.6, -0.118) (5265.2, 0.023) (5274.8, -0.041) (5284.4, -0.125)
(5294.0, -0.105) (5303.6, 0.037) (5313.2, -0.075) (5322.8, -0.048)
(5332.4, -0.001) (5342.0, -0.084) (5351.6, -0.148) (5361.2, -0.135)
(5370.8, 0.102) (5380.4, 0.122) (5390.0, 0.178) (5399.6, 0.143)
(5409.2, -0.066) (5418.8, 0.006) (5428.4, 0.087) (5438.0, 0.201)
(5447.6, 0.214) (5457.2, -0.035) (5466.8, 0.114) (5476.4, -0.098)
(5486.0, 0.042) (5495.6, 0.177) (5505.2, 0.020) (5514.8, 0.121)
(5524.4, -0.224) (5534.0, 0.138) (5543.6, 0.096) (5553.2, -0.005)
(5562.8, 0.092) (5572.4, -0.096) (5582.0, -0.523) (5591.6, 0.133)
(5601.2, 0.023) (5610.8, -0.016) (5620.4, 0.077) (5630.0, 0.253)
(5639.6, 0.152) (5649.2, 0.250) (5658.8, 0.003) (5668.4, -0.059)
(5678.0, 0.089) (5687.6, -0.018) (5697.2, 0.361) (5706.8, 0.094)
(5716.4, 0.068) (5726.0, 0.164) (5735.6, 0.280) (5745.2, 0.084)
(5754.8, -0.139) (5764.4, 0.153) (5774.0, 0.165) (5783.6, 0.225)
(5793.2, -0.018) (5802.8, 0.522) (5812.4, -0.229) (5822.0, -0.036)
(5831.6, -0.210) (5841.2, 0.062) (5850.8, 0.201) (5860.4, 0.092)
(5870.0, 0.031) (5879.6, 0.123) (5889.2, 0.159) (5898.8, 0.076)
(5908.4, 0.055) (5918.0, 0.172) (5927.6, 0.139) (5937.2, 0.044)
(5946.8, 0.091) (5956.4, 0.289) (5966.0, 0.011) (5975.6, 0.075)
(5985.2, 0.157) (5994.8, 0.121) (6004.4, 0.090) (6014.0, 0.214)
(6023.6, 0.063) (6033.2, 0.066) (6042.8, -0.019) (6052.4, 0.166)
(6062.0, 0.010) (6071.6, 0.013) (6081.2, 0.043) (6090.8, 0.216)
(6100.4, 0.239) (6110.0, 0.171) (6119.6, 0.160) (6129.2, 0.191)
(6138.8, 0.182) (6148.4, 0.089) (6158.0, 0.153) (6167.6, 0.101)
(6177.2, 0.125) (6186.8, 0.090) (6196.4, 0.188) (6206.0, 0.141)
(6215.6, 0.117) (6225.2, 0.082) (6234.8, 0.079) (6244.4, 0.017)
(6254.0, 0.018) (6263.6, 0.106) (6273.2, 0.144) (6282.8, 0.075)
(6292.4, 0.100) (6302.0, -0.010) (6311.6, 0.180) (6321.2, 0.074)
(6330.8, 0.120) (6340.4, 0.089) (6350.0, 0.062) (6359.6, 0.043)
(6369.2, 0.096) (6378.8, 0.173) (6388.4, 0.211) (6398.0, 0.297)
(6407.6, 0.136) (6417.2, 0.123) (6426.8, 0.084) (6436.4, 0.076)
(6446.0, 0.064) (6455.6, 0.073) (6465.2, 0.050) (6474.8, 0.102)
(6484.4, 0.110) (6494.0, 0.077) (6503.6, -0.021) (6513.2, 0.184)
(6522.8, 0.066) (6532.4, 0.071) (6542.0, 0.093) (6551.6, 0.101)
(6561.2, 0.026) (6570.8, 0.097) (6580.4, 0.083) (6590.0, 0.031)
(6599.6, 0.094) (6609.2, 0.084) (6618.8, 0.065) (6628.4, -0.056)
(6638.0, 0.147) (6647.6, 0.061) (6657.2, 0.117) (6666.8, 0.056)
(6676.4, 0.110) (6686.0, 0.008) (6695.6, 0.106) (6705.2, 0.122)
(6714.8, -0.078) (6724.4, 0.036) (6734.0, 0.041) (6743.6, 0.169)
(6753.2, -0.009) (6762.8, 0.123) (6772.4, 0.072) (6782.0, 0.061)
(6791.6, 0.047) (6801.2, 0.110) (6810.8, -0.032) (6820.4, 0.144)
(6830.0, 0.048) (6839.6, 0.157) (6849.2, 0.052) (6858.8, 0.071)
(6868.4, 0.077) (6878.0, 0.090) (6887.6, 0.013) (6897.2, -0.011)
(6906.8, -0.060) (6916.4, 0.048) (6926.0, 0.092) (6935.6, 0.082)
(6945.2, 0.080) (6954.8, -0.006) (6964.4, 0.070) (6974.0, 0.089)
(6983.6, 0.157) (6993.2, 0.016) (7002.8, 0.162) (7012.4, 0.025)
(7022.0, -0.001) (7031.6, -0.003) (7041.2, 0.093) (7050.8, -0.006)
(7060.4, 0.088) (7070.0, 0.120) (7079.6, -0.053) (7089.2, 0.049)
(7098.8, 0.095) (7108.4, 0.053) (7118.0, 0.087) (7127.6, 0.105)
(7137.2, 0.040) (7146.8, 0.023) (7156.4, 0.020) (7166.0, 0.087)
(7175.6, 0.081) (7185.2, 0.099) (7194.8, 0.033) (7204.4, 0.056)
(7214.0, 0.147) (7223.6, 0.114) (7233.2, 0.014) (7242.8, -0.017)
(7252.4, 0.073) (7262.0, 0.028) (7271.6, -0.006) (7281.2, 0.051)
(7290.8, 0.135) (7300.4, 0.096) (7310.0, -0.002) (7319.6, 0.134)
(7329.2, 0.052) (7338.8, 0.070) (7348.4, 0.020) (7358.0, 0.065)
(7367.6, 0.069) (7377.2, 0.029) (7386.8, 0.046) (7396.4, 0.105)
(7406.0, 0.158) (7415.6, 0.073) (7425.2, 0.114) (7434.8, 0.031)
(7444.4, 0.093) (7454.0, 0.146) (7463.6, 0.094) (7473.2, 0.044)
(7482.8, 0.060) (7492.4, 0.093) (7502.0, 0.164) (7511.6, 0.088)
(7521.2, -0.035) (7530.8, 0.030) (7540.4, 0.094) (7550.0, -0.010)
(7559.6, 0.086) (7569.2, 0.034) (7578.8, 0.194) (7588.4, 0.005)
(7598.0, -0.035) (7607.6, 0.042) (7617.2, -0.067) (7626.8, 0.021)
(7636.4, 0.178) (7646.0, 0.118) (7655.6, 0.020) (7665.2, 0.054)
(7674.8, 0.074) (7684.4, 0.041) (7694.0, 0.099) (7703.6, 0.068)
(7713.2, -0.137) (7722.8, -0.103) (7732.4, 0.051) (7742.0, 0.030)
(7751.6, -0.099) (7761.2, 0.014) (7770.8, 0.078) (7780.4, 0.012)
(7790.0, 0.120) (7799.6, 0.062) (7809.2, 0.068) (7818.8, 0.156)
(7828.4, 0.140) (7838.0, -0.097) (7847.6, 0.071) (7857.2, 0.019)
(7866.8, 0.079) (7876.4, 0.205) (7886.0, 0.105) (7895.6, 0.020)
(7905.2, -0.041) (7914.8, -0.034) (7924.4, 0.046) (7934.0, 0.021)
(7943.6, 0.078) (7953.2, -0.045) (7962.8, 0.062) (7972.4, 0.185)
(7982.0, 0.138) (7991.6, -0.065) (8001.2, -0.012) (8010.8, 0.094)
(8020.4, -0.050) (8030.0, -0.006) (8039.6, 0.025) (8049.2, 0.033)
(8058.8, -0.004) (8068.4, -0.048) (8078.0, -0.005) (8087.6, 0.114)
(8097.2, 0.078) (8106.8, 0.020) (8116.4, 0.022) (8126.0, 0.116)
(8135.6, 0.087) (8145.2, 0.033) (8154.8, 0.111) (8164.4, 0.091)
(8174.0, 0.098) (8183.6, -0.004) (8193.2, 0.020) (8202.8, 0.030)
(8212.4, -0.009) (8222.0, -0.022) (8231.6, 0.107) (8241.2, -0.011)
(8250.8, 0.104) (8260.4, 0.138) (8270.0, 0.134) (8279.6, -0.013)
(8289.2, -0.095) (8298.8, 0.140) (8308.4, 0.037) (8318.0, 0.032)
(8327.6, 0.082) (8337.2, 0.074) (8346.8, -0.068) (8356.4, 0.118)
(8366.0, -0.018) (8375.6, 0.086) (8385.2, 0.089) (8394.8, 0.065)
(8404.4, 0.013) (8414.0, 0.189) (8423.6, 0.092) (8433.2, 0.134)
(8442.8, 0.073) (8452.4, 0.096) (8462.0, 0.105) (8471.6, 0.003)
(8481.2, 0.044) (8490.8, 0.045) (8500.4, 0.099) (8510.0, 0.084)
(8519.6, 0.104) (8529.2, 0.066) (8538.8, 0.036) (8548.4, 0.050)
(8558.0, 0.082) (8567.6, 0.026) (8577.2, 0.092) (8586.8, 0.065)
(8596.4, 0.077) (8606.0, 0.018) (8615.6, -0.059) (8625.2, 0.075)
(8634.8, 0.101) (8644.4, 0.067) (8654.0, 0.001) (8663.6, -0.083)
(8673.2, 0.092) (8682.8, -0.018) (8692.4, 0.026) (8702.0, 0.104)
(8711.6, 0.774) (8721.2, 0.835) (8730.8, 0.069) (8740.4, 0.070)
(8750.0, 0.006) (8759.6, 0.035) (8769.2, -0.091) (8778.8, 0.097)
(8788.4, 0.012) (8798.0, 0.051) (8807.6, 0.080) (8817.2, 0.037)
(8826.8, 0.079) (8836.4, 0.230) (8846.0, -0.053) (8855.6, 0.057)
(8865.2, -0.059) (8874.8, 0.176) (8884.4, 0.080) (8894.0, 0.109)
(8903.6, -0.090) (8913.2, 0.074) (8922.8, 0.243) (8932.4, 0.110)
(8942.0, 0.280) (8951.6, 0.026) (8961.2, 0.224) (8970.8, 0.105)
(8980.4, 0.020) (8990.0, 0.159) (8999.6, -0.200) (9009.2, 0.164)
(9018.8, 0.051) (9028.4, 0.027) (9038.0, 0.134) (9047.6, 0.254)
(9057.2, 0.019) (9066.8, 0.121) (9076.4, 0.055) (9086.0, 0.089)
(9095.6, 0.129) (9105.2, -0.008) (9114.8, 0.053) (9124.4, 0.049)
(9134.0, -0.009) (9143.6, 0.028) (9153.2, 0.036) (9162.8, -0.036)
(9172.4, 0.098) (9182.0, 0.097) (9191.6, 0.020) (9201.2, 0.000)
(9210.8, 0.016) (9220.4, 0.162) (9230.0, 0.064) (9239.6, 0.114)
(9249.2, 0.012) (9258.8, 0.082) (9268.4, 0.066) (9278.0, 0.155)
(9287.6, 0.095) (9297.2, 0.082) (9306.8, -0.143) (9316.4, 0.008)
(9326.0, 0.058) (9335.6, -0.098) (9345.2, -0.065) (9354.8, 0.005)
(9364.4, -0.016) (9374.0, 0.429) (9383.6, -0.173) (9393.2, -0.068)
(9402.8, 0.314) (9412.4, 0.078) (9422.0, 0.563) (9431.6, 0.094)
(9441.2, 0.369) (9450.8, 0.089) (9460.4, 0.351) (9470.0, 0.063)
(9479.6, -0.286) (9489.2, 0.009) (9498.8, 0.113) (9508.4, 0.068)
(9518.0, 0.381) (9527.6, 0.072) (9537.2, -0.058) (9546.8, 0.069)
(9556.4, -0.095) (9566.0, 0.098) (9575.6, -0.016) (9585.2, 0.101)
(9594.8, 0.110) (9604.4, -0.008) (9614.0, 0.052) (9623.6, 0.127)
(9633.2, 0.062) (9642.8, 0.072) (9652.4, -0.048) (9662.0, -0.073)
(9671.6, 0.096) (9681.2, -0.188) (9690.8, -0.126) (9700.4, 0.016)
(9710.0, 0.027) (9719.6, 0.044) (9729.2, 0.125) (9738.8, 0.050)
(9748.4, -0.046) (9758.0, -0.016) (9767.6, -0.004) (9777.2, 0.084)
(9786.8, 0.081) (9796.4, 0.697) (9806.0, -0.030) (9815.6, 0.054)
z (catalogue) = 1.338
